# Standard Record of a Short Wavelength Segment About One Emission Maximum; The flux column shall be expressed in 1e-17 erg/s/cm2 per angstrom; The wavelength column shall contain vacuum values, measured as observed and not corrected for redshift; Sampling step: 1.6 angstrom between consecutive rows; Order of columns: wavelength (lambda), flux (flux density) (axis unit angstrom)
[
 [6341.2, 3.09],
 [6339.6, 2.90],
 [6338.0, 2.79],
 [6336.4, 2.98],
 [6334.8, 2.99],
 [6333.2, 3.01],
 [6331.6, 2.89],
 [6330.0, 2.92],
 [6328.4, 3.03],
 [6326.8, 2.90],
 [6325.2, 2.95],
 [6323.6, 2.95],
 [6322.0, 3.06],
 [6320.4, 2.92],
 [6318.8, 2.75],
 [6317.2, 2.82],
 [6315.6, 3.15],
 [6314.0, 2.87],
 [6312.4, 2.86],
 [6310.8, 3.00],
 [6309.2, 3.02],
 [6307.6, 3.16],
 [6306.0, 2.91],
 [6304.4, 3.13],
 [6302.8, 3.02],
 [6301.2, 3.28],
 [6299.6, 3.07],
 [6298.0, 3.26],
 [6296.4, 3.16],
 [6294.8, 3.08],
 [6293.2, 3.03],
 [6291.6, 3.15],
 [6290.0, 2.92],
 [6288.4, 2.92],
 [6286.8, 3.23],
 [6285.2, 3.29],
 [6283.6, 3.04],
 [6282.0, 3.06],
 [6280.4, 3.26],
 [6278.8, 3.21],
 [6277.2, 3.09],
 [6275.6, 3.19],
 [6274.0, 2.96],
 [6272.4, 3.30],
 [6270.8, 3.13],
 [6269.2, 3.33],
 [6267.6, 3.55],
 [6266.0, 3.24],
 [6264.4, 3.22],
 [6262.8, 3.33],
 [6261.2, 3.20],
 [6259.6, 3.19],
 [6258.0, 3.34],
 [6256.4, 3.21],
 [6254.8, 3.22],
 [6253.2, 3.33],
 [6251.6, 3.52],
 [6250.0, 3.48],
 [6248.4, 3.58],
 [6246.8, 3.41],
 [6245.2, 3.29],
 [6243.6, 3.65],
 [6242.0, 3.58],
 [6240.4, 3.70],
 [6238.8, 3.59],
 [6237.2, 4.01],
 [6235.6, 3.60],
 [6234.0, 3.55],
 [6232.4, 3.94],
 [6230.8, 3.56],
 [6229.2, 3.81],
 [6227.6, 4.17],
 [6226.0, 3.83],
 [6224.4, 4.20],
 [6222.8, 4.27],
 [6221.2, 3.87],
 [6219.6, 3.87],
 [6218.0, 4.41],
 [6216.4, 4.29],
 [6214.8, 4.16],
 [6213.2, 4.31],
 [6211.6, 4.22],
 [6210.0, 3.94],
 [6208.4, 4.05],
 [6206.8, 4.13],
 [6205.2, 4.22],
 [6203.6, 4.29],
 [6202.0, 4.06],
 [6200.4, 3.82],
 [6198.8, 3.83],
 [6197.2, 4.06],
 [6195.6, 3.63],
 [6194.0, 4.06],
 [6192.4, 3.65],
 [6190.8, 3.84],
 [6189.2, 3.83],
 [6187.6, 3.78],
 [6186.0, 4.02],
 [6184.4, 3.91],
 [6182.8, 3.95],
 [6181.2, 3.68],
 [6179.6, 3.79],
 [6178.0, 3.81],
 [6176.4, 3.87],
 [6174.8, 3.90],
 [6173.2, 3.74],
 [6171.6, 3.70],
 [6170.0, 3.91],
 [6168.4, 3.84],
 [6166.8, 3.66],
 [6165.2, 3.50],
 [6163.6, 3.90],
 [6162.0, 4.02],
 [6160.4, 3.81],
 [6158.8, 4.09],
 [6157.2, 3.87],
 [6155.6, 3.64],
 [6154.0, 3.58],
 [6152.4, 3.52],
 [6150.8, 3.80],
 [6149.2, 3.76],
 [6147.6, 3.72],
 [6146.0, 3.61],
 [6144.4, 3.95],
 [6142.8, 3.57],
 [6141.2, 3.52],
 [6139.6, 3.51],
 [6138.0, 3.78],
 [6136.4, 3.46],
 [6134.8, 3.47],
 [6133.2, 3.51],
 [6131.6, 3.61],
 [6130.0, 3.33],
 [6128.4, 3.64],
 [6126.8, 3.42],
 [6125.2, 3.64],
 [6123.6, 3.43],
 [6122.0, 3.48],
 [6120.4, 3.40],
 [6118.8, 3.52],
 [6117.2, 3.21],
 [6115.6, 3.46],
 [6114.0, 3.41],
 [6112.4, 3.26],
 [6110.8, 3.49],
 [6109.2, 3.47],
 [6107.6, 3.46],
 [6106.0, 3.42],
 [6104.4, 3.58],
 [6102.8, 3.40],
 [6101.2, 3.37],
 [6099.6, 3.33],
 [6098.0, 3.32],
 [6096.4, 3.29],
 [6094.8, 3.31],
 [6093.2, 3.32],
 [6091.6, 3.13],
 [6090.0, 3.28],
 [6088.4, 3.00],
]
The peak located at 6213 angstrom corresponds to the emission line C III] 1909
